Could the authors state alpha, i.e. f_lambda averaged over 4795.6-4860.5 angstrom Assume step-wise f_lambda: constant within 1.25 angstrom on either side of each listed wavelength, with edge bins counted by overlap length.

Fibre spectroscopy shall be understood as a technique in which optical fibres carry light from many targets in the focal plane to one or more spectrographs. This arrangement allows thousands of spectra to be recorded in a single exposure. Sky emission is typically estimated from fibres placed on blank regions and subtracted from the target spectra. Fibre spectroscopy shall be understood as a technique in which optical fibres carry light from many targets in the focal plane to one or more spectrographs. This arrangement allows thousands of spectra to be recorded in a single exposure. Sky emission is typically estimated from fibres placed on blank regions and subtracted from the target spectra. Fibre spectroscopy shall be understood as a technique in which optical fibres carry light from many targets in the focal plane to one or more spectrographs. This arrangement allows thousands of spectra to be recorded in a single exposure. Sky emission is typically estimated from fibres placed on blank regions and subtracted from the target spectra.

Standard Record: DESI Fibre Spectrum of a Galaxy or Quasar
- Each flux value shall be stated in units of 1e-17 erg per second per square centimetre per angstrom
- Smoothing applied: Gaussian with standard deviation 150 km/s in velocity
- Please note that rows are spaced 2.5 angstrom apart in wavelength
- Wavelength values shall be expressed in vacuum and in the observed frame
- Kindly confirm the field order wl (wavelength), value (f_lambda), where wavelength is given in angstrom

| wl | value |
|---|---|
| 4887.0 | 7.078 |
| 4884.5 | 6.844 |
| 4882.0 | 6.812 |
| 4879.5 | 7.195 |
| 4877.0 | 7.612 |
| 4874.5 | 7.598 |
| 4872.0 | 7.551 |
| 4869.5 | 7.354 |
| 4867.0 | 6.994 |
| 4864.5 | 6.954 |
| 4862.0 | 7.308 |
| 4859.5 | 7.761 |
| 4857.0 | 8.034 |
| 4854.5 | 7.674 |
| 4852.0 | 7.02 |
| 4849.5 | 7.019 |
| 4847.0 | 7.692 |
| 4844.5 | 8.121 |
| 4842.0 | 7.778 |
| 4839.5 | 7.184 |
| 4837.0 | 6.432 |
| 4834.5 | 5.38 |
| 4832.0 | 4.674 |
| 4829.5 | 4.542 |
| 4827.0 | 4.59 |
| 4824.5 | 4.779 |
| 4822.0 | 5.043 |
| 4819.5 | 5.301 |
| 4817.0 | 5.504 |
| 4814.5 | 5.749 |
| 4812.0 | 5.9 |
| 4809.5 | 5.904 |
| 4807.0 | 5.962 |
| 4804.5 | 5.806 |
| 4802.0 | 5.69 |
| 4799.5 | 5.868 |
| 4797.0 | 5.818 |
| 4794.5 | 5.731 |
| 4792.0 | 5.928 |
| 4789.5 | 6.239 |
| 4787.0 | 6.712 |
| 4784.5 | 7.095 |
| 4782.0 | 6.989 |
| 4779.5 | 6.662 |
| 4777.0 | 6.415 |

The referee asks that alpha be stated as 6.19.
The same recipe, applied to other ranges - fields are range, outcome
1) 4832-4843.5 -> 6.51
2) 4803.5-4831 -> 5.36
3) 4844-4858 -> 7.56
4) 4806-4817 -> 5.83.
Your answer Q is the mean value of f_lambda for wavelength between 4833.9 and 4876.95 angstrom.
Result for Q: 7.32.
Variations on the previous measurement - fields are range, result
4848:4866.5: 7.38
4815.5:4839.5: 5.25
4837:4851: 7.45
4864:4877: 7.34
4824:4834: 4.69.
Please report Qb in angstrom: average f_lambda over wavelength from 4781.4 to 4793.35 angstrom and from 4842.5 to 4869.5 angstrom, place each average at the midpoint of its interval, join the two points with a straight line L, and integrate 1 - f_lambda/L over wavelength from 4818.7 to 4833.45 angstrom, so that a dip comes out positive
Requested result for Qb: 4.7 angstrom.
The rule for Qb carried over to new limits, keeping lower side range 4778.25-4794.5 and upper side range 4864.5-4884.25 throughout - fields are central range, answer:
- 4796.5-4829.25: 6.1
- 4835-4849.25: -0.6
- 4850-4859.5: -0.6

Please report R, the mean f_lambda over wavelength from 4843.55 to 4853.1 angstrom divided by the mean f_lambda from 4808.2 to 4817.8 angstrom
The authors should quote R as 1.3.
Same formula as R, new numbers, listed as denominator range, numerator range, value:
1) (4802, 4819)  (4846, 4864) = 1.29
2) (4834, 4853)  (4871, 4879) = 1.06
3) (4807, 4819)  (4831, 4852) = 1.19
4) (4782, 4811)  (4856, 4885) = 1.20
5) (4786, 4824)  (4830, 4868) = 1.21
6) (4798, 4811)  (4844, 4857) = 1.29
